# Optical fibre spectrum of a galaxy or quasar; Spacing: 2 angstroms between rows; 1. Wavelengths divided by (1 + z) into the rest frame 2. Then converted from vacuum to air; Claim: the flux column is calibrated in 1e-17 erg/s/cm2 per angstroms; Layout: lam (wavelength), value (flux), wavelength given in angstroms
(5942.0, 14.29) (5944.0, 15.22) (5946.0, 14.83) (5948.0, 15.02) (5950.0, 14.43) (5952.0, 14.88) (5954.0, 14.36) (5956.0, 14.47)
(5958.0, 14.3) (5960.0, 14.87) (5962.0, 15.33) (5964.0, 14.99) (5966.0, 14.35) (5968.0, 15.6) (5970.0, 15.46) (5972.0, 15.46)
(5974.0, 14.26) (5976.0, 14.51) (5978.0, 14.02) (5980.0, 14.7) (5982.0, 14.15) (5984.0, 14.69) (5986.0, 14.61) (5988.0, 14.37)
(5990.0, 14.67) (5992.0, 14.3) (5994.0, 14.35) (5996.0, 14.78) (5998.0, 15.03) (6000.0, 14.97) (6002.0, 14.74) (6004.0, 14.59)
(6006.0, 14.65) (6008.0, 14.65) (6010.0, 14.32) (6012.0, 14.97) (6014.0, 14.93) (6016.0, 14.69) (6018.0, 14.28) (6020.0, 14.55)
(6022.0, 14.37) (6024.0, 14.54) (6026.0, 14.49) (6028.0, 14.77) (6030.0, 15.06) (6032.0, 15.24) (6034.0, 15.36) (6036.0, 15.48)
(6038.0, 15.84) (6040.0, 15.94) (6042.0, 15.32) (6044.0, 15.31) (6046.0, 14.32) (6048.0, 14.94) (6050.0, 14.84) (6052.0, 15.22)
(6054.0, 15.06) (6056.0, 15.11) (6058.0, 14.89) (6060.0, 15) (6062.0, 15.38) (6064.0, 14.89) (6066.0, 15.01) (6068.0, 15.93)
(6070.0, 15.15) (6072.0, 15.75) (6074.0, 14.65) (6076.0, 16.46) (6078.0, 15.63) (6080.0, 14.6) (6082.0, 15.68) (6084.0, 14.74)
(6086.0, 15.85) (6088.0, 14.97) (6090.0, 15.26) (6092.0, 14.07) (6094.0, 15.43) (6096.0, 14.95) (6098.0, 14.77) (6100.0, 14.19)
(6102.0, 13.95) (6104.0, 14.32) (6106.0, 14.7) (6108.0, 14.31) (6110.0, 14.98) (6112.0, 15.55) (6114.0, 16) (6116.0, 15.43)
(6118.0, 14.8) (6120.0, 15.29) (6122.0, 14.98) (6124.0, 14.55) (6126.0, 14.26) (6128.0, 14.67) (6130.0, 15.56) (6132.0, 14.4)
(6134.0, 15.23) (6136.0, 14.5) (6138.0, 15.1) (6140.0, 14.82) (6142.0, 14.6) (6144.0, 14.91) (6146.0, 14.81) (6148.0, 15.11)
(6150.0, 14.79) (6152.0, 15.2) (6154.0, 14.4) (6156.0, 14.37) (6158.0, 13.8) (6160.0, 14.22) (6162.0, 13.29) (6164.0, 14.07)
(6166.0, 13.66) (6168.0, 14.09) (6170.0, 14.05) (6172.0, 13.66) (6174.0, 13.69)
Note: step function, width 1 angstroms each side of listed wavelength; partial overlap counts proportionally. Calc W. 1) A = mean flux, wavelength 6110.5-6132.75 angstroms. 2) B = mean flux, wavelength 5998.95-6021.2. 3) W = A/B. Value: 1.03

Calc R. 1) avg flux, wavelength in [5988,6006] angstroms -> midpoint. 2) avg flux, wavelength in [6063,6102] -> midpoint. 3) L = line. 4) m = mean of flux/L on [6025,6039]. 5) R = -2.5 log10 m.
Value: -0.02 mag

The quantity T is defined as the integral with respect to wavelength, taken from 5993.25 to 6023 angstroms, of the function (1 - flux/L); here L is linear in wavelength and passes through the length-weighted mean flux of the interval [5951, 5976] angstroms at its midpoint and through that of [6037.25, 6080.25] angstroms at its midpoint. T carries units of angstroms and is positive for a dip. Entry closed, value 0.74 angstroms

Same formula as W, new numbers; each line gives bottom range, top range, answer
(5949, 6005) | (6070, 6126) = 1.02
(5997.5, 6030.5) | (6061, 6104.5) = 1.03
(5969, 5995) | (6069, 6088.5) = 1.05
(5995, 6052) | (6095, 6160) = 0.99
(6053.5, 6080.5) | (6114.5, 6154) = 0.98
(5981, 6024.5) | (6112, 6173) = 1.00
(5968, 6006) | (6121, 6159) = 1.00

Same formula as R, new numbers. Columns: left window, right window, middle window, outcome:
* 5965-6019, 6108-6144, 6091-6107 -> 0.03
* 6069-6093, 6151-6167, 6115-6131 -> -0.02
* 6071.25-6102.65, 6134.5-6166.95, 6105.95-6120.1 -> -0.02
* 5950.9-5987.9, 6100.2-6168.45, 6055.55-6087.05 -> -0.04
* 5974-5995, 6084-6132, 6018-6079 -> -0.03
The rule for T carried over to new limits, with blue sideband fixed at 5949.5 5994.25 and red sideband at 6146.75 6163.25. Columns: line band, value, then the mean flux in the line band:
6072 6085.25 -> -0.76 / 15.3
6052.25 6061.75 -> -0.34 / 15.1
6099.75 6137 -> -0.99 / 14.8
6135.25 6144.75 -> -0.24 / 14.8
